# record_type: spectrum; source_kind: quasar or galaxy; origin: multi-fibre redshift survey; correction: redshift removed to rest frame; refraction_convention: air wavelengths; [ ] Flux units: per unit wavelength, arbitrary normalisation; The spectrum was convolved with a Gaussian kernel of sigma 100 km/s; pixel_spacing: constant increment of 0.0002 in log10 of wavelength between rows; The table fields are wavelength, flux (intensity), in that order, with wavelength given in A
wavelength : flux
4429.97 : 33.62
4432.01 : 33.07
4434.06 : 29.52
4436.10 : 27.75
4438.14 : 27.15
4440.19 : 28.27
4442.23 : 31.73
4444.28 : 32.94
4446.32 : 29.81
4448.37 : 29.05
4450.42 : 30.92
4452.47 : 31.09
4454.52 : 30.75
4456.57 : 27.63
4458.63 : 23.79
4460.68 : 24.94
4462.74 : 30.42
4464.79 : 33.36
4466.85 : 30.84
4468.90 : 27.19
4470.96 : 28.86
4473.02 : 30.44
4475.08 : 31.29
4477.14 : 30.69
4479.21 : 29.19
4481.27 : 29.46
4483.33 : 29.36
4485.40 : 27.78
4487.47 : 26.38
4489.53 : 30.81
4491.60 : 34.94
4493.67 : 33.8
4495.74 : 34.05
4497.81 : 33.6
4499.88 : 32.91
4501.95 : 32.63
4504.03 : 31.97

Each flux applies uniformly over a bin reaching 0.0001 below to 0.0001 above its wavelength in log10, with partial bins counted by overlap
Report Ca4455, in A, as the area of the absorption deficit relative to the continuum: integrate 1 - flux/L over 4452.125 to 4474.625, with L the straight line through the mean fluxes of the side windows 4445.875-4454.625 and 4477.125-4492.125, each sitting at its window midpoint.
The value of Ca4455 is 0.8 A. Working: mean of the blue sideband 30.3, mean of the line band 29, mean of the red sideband 29.6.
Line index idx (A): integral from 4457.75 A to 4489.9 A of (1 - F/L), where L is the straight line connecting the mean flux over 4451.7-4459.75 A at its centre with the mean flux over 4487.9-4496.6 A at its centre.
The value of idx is 1.5 A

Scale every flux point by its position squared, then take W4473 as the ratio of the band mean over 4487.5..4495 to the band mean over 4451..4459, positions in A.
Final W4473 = 1.14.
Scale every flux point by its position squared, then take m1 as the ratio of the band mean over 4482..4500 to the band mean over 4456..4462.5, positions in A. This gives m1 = 1.2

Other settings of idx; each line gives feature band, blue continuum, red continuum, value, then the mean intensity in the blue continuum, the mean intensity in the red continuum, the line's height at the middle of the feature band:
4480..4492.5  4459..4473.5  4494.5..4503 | 0.8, 29.2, 33.3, 31.7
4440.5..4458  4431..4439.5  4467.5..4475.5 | -0.5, 29.3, 29.4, 29.3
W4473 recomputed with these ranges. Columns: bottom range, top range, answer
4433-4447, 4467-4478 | 1.02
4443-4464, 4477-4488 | 1.00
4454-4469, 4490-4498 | 1.20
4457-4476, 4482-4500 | 1.10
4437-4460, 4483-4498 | 1.09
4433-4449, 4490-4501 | 1.17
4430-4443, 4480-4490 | 0.98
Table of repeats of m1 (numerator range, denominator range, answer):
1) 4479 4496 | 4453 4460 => 1.13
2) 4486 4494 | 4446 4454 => 1.05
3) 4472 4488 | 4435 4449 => 1.01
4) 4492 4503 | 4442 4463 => 1.17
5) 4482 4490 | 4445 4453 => 0.96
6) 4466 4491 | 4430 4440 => 1.01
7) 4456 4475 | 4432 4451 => 0.97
